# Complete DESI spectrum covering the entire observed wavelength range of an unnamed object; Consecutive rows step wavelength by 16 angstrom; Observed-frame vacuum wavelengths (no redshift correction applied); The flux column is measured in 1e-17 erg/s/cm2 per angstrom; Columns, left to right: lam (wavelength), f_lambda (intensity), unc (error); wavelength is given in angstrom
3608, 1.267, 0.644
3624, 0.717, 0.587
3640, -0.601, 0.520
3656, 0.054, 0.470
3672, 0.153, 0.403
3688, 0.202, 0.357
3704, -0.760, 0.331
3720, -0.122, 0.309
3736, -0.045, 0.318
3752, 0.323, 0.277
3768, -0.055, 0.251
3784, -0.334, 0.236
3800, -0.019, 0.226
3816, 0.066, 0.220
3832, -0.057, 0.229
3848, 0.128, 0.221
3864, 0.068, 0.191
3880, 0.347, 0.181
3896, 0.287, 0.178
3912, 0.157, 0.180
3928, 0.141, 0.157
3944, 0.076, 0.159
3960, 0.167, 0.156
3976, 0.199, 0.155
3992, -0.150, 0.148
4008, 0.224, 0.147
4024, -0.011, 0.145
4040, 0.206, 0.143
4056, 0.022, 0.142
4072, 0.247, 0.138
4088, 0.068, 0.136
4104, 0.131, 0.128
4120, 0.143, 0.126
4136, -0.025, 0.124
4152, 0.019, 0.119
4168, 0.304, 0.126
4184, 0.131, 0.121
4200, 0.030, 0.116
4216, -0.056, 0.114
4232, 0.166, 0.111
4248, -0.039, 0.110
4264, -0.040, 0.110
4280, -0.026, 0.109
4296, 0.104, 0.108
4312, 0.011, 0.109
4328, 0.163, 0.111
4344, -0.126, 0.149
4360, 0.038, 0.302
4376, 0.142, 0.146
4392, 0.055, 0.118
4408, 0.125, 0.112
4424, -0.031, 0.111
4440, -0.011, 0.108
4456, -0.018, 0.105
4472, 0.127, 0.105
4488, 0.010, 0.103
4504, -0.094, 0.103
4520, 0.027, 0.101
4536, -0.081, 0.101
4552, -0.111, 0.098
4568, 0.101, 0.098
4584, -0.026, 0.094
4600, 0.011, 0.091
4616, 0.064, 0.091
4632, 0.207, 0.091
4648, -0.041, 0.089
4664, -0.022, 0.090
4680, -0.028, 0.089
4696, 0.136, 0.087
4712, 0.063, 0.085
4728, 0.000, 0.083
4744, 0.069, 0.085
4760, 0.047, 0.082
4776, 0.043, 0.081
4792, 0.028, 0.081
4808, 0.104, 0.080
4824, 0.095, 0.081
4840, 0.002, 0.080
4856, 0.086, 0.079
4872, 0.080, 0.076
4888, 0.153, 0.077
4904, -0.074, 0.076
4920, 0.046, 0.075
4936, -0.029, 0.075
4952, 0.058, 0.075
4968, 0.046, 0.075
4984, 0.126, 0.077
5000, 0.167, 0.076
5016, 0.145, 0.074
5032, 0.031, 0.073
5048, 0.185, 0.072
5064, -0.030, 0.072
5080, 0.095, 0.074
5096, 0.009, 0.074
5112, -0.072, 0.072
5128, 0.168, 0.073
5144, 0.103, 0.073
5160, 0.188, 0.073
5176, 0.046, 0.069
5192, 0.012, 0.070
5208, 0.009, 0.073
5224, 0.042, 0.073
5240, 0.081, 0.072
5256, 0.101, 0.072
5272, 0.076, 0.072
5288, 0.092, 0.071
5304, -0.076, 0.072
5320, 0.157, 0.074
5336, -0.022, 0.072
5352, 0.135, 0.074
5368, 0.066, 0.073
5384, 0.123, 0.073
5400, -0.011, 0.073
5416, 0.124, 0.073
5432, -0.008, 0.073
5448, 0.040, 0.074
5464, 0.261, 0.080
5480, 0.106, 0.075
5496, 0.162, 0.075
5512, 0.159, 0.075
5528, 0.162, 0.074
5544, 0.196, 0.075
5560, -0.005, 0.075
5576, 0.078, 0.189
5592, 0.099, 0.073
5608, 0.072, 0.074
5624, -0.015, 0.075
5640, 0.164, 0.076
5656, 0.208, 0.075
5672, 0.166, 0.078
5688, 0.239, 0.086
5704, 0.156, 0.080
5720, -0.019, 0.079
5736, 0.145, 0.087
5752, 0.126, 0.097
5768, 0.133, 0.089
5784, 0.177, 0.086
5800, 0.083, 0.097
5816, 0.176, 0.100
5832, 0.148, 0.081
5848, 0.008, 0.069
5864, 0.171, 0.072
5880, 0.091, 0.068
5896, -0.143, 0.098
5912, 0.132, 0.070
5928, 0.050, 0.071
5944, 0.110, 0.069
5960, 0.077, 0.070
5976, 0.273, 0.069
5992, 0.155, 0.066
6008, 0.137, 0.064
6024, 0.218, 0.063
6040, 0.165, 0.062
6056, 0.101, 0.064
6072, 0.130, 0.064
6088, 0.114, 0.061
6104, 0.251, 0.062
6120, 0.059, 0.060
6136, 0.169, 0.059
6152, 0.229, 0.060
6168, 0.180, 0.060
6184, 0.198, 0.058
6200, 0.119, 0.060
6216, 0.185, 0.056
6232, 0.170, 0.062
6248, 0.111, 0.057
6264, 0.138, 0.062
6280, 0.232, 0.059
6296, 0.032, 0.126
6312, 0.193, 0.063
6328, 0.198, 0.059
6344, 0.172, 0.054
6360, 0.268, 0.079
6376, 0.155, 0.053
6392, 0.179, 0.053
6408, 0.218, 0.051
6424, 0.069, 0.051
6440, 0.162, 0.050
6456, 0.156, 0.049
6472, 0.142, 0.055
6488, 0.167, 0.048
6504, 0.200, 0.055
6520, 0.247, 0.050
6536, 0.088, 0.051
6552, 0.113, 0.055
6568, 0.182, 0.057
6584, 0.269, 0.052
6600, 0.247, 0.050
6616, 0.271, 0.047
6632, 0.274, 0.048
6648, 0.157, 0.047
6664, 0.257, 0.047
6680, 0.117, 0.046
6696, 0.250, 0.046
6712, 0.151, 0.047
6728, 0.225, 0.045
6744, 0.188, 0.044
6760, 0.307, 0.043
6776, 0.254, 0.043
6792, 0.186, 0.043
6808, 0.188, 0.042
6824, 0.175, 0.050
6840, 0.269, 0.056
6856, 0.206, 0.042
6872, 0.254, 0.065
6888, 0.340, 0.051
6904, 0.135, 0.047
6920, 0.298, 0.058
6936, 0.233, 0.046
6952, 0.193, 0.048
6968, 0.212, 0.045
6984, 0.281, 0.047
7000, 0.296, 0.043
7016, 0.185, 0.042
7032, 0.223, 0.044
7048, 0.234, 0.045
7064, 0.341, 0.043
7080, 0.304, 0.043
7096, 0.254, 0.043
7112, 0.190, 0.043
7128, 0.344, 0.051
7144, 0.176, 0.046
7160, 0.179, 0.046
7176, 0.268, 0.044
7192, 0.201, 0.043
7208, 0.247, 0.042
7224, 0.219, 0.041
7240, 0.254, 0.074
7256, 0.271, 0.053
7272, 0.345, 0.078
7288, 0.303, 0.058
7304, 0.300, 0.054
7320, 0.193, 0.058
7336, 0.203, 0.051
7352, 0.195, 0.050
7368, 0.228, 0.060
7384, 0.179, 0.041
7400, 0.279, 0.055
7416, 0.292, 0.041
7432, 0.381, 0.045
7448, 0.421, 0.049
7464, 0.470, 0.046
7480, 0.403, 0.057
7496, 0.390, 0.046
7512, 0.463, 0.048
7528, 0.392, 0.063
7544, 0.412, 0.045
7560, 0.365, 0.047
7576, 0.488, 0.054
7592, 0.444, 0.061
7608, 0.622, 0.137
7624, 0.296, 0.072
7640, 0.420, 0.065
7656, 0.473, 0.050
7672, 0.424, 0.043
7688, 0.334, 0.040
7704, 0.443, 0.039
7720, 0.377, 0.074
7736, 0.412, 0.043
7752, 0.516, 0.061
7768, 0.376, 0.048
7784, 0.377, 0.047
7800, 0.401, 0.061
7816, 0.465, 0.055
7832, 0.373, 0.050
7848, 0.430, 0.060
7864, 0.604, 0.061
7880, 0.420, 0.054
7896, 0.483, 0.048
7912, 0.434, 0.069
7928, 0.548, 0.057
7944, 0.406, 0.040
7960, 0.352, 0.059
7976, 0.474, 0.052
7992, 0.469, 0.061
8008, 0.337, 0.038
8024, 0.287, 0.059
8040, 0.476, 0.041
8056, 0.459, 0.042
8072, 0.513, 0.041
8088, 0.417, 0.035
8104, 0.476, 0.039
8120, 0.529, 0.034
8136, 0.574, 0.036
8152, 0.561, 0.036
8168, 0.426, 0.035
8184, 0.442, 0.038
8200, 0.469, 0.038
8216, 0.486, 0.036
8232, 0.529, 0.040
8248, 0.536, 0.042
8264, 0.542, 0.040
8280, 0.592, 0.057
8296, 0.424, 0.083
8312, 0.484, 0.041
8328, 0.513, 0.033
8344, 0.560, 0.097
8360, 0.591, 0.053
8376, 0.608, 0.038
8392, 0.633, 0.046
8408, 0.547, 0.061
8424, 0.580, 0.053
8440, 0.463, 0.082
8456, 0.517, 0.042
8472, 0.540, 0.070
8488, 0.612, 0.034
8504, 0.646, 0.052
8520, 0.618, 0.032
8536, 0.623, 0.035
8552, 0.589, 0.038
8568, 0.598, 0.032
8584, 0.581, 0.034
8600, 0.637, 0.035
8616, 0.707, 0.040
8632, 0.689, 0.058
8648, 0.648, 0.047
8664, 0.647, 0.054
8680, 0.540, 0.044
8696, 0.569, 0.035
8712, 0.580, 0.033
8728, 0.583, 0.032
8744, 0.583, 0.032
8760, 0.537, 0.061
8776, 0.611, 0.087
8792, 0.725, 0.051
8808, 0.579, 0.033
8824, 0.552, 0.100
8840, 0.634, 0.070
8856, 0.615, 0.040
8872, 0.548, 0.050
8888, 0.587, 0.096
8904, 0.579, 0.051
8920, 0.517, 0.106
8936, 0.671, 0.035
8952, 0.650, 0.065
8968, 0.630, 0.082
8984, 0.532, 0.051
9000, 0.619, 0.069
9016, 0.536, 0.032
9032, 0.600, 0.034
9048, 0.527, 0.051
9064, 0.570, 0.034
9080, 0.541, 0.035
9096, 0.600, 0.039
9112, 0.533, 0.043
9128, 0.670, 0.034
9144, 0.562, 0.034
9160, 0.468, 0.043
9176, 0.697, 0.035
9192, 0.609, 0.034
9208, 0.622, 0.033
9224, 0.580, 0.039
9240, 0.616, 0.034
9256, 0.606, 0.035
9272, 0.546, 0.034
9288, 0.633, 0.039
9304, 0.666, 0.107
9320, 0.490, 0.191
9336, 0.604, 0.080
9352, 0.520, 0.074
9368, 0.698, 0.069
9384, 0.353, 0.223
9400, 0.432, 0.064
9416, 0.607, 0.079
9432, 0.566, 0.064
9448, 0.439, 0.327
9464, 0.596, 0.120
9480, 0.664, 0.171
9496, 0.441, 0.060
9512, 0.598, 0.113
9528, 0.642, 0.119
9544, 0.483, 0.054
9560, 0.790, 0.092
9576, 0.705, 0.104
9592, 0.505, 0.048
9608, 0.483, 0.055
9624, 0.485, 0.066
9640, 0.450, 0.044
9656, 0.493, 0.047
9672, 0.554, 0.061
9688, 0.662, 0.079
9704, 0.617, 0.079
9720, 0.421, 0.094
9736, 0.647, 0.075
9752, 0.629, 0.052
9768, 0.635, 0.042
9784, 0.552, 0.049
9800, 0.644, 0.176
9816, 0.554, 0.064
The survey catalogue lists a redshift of 0.86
